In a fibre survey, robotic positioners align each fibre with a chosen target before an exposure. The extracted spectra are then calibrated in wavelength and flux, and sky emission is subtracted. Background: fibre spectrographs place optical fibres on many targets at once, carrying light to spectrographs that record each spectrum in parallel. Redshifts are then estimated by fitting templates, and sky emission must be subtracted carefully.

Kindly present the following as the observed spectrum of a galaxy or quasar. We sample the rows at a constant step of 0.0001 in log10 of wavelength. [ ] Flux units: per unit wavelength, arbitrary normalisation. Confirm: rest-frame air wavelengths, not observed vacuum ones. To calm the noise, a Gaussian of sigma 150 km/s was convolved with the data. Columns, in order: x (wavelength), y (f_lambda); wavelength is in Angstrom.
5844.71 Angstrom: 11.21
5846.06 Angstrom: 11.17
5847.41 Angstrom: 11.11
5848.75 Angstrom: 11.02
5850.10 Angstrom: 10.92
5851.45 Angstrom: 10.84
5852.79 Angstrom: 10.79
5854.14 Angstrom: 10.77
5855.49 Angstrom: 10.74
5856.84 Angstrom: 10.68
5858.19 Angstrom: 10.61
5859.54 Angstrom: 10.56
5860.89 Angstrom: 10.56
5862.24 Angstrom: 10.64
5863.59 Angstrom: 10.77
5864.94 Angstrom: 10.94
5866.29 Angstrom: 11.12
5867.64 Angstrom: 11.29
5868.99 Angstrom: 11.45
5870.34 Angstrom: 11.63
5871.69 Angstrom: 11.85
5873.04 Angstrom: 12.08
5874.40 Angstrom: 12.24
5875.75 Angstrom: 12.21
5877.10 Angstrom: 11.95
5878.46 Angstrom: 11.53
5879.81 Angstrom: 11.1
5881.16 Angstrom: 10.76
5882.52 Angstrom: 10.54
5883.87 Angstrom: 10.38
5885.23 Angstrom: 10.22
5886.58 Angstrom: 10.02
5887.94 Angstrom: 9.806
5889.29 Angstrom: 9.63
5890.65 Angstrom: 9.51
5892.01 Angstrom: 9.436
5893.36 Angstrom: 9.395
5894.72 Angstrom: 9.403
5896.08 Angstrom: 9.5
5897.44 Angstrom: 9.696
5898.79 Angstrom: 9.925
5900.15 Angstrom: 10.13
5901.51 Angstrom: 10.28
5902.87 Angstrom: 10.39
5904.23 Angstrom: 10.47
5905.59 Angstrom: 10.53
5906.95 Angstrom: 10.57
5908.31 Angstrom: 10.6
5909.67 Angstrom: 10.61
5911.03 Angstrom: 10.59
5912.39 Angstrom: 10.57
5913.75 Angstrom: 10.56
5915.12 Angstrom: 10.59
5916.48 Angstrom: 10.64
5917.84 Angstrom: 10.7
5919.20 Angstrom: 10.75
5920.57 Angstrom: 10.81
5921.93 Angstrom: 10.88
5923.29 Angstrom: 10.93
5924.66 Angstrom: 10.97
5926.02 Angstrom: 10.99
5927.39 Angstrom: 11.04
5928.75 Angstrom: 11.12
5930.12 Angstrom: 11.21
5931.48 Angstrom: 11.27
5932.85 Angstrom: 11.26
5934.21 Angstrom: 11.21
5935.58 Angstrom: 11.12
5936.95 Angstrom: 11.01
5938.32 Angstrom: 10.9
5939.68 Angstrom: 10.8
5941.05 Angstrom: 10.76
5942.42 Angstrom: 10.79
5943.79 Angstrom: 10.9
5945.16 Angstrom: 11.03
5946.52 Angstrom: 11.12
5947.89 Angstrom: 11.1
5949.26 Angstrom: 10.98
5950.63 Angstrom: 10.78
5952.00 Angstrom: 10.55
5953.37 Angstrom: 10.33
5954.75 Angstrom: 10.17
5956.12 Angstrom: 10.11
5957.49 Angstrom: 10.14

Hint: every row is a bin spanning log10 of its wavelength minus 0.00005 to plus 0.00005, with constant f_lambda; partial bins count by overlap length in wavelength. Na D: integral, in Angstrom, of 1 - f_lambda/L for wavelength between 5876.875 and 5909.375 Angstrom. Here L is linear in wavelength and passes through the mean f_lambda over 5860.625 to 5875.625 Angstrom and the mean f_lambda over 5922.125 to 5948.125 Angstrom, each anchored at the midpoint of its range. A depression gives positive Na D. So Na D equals 3.0 Angstrom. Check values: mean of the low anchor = 11.4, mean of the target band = 10.2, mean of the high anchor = 11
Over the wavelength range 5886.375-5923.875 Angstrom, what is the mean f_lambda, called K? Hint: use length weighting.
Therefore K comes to 10.2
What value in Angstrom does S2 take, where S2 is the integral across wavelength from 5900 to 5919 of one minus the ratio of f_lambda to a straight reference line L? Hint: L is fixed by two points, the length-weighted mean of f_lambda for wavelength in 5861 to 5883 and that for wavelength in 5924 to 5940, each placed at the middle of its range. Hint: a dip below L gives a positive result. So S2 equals 1.1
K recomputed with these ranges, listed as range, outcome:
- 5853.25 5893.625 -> 10.8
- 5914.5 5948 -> 11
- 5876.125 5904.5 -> 10.2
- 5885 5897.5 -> 9.64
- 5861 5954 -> 10.7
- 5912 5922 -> 10.7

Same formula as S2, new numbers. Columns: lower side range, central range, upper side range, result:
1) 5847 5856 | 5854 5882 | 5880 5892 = -1.90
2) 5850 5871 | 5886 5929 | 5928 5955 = 2.27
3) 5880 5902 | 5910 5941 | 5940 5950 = -0.92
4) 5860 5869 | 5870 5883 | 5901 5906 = -1.01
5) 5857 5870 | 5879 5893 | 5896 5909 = 0.51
